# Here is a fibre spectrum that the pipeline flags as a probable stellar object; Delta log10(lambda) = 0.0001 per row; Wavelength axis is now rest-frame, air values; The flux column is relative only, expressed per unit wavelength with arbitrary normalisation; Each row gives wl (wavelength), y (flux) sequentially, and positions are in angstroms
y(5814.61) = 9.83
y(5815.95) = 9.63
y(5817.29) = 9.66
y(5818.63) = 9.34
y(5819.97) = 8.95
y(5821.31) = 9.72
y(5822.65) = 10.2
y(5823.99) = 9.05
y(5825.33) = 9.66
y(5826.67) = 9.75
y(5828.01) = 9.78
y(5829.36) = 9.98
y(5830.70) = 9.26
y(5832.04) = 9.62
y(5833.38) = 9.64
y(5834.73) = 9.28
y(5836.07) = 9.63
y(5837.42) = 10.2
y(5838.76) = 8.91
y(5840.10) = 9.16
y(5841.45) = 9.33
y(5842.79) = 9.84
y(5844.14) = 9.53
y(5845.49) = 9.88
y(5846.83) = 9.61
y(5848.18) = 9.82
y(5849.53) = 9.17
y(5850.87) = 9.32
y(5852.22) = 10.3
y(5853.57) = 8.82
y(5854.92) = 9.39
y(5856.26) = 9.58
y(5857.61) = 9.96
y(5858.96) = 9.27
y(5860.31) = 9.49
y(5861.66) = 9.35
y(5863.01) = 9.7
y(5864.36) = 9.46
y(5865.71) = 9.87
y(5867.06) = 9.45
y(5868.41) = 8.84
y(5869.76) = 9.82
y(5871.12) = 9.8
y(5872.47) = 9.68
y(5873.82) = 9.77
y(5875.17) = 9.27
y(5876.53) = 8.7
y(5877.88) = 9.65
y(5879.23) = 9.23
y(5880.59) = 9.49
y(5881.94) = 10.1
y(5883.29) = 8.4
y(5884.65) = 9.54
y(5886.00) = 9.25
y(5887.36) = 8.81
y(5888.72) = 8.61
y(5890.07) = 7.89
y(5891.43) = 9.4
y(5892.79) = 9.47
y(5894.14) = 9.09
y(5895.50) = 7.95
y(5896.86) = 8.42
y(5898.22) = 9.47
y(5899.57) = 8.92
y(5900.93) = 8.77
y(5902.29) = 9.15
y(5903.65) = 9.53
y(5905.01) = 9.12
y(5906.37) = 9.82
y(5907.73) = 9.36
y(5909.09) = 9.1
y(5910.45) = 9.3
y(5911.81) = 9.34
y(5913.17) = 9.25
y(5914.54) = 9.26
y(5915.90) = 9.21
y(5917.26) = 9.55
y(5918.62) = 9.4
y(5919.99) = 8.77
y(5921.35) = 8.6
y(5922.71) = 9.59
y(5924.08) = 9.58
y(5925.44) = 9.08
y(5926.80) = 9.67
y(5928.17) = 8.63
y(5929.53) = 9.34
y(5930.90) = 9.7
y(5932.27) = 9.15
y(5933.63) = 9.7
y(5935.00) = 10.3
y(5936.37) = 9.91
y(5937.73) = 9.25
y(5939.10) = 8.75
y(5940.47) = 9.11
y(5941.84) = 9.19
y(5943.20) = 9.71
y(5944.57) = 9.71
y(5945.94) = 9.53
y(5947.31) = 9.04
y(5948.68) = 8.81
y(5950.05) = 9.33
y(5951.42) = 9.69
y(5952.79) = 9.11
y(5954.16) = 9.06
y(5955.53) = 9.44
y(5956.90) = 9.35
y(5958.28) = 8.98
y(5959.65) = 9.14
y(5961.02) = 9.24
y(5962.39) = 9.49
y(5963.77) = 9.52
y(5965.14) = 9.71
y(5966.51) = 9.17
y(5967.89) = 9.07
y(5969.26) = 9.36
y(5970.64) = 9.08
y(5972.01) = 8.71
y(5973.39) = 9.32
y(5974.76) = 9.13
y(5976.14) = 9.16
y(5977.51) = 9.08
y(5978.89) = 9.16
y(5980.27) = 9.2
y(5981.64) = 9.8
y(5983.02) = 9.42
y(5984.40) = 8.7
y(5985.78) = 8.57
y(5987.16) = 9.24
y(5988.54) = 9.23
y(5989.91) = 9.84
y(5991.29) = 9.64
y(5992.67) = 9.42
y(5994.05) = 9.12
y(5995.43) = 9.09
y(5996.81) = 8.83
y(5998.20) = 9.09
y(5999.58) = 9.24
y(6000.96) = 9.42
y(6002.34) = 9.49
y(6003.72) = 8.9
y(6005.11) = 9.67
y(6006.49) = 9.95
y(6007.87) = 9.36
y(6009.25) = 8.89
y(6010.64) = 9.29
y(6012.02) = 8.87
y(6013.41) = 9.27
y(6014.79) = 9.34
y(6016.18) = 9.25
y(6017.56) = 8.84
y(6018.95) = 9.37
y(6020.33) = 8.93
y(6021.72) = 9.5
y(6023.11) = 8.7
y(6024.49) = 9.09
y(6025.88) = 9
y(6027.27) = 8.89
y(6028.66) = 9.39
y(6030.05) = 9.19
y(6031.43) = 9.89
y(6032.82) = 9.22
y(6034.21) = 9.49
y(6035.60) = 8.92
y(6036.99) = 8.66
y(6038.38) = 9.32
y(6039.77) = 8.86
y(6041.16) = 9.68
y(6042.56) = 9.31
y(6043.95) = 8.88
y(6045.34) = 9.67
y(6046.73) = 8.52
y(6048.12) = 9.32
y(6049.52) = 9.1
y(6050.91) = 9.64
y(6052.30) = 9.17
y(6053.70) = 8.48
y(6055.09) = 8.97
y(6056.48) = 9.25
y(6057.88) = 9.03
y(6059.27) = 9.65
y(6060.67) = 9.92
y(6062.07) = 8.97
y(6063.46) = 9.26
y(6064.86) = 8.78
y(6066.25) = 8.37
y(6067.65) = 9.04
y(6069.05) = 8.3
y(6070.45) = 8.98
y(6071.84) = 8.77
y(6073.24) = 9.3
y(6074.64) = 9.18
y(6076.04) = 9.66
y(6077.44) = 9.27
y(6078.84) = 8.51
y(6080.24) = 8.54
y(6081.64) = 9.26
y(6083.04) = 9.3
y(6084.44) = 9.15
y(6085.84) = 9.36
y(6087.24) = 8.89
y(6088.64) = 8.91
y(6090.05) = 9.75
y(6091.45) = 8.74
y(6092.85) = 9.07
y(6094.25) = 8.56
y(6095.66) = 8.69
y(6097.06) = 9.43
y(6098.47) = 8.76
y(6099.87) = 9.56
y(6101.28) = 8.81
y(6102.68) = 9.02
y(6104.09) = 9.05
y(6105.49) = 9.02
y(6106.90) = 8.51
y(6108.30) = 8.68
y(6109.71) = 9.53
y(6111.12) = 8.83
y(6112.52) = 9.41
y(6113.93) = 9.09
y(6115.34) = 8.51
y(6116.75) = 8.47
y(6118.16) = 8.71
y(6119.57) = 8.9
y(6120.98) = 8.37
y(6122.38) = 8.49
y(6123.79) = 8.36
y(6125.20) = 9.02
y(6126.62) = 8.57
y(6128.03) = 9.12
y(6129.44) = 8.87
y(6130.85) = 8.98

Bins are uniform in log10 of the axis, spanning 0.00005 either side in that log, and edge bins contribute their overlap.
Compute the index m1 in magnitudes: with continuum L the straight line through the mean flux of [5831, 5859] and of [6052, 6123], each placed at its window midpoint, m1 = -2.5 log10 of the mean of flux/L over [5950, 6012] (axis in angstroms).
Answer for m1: 0.00 mag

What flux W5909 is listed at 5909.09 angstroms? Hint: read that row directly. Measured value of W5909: 9.1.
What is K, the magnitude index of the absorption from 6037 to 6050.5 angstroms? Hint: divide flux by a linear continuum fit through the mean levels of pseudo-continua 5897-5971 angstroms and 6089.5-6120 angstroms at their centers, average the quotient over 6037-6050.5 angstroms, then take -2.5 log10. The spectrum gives -0.01 mag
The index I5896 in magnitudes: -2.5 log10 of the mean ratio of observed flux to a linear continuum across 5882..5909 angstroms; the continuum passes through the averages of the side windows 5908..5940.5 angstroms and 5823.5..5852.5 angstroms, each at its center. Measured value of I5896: 0.044 mag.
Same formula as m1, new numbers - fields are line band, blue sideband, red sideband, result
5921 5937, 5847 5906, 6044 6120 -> -0.03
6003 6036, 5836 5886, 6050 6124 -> -0.01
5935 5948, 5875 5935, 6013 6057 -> -0.03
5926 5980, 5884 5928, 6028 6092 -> -0.02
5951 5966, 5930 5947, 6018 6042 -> 0.01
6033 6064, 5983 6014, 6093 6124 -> -0.01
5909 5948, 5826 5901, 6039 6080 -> -0.01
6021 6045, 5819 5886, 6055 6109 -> -0.01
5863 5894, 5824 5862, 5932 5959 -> 0.02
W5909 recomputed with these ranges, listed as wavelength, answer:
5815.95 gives 9.63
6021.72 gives 9.5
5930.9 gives 9.7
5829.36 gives 9.98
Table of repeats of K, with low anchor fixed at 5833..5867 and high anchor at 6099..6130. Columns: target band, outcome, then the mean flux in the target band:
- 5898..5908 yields 0.017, 9.26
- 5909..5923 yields 0.018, 9.21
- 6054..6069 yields -0.009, 9.07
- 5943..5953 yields -0.009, 9.36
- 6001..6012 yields -0.024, 9.34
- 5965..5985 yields 0.003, 9.19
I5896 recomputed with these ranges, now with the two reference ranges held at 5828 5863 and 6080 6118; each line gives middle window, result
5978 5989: 0.01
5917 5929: 0.02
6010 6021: 0.00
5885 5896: 0.07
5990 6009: -0.01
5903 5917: 0.01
